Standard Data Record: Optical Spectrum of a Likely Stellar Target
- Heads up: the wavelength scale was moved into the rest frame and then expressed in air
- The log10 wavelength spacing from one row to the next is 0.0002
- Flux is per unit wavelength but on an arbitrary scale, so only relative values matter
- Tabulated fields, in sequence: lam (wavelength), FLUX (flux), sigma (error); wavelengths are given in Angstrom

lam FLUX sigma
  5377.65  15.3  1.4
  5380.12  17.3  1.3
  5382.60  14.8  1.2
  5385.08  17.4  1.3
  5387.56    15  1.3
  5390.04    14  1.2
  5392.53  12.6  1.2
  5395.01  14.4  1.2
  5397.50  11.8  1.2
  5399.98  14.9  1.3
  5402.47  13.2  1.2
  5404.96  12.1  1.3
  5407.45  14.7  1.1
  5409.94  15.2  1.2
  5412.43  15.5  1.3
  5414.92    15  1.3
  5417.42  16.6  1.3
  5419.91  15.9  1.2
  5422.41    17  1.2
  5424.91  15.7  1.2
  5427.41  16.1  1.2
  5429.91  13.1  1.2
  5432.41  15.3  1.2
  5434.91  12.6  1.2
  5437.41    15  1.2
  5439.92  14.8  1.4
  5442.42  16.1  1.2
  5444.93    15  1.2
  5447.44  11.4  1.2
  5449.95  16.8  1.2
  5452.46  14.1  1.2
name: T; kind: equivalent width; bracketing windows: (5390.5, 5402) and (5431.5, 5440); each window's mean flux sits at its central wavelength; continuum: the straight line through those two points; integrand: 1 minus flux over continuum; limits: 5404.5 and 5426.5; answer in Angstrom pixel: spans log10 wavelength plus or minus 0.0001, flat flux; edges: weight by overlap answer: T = -2.44 Angstrom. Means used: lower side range 13.4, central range 15.4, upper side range 14.3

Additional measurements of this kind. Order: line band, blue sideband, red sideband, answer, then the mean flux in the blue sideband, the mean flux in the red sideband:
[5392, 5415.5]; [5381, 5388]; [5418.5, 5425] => 3.1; 15.9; 16.3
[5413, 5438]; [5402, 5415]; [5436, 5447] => -1.1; 14.3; 14.9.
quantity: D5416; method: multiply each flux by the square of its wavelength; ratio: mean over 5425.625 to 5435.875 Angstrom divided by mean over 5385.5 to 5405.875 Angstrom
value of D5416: 1.1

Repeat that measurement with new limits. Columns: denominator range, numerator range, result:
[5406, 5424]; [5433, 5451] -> 0.94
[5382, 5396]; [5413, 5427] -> 1.10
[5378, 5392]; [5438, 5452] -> 0.97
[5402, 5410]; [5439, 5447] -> 1.11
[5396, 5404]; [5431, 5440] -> 1.09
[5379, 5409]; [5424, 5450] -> 1.04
